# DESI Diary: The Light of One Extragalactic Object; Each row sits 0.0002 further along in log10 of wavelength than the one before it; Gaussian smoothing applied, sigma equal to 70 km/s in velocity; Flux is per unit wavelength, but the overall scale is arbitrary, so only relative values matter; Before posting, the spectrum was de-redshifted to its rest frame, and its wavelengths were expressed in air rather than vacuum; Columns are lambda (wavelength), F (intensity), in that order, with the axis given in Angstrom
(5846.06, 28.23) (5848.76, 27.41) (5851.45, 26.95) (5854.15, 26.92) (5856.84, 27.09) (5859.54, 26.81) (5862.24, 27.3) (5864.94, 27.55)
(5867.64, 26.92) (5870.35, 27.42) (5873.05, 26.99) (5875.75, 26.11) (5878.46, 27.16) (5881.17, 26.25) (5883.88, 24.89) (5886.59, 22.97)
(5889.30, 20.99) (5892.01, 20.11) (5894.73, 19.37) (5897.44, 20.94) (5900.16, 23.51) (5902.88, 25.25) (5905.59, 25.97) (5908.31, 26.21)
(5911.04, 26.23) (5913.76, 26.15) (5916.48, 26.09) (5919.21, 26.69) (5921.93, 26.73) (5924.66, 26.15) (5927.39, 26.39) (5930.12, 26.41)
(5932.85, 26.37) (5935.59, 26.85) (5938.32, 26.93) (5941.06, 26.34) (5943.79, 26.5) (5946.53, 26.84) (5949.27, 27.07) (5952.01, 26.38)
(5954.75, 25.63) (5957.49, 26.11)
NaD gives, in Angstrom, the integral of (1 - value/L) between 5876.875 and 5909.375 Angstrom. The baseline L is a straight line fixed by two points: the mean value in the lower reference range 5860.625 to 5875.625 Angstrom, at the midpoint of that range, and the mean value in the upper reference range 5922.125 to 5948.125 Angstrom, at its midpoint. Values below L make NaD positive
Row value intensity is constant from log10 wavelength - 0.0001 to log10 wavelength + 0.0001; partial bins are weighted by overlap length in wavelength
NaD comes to 4.0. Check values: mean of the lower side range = 27.1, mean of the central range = 23.6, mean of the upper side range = 26.5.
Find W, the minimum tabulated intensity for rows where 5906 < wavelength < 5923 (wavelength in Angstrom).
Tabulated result 26.09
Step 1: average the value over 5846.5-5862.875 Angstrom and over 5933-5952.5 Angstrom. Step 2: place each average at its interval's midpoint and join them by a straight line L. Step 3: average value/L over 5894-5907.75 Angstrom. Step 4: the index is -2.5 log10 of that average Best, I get 0.15 mag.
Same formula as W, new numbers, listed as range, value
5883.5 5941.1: 19.37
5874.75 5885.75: 24.89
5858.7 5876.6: 26.11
